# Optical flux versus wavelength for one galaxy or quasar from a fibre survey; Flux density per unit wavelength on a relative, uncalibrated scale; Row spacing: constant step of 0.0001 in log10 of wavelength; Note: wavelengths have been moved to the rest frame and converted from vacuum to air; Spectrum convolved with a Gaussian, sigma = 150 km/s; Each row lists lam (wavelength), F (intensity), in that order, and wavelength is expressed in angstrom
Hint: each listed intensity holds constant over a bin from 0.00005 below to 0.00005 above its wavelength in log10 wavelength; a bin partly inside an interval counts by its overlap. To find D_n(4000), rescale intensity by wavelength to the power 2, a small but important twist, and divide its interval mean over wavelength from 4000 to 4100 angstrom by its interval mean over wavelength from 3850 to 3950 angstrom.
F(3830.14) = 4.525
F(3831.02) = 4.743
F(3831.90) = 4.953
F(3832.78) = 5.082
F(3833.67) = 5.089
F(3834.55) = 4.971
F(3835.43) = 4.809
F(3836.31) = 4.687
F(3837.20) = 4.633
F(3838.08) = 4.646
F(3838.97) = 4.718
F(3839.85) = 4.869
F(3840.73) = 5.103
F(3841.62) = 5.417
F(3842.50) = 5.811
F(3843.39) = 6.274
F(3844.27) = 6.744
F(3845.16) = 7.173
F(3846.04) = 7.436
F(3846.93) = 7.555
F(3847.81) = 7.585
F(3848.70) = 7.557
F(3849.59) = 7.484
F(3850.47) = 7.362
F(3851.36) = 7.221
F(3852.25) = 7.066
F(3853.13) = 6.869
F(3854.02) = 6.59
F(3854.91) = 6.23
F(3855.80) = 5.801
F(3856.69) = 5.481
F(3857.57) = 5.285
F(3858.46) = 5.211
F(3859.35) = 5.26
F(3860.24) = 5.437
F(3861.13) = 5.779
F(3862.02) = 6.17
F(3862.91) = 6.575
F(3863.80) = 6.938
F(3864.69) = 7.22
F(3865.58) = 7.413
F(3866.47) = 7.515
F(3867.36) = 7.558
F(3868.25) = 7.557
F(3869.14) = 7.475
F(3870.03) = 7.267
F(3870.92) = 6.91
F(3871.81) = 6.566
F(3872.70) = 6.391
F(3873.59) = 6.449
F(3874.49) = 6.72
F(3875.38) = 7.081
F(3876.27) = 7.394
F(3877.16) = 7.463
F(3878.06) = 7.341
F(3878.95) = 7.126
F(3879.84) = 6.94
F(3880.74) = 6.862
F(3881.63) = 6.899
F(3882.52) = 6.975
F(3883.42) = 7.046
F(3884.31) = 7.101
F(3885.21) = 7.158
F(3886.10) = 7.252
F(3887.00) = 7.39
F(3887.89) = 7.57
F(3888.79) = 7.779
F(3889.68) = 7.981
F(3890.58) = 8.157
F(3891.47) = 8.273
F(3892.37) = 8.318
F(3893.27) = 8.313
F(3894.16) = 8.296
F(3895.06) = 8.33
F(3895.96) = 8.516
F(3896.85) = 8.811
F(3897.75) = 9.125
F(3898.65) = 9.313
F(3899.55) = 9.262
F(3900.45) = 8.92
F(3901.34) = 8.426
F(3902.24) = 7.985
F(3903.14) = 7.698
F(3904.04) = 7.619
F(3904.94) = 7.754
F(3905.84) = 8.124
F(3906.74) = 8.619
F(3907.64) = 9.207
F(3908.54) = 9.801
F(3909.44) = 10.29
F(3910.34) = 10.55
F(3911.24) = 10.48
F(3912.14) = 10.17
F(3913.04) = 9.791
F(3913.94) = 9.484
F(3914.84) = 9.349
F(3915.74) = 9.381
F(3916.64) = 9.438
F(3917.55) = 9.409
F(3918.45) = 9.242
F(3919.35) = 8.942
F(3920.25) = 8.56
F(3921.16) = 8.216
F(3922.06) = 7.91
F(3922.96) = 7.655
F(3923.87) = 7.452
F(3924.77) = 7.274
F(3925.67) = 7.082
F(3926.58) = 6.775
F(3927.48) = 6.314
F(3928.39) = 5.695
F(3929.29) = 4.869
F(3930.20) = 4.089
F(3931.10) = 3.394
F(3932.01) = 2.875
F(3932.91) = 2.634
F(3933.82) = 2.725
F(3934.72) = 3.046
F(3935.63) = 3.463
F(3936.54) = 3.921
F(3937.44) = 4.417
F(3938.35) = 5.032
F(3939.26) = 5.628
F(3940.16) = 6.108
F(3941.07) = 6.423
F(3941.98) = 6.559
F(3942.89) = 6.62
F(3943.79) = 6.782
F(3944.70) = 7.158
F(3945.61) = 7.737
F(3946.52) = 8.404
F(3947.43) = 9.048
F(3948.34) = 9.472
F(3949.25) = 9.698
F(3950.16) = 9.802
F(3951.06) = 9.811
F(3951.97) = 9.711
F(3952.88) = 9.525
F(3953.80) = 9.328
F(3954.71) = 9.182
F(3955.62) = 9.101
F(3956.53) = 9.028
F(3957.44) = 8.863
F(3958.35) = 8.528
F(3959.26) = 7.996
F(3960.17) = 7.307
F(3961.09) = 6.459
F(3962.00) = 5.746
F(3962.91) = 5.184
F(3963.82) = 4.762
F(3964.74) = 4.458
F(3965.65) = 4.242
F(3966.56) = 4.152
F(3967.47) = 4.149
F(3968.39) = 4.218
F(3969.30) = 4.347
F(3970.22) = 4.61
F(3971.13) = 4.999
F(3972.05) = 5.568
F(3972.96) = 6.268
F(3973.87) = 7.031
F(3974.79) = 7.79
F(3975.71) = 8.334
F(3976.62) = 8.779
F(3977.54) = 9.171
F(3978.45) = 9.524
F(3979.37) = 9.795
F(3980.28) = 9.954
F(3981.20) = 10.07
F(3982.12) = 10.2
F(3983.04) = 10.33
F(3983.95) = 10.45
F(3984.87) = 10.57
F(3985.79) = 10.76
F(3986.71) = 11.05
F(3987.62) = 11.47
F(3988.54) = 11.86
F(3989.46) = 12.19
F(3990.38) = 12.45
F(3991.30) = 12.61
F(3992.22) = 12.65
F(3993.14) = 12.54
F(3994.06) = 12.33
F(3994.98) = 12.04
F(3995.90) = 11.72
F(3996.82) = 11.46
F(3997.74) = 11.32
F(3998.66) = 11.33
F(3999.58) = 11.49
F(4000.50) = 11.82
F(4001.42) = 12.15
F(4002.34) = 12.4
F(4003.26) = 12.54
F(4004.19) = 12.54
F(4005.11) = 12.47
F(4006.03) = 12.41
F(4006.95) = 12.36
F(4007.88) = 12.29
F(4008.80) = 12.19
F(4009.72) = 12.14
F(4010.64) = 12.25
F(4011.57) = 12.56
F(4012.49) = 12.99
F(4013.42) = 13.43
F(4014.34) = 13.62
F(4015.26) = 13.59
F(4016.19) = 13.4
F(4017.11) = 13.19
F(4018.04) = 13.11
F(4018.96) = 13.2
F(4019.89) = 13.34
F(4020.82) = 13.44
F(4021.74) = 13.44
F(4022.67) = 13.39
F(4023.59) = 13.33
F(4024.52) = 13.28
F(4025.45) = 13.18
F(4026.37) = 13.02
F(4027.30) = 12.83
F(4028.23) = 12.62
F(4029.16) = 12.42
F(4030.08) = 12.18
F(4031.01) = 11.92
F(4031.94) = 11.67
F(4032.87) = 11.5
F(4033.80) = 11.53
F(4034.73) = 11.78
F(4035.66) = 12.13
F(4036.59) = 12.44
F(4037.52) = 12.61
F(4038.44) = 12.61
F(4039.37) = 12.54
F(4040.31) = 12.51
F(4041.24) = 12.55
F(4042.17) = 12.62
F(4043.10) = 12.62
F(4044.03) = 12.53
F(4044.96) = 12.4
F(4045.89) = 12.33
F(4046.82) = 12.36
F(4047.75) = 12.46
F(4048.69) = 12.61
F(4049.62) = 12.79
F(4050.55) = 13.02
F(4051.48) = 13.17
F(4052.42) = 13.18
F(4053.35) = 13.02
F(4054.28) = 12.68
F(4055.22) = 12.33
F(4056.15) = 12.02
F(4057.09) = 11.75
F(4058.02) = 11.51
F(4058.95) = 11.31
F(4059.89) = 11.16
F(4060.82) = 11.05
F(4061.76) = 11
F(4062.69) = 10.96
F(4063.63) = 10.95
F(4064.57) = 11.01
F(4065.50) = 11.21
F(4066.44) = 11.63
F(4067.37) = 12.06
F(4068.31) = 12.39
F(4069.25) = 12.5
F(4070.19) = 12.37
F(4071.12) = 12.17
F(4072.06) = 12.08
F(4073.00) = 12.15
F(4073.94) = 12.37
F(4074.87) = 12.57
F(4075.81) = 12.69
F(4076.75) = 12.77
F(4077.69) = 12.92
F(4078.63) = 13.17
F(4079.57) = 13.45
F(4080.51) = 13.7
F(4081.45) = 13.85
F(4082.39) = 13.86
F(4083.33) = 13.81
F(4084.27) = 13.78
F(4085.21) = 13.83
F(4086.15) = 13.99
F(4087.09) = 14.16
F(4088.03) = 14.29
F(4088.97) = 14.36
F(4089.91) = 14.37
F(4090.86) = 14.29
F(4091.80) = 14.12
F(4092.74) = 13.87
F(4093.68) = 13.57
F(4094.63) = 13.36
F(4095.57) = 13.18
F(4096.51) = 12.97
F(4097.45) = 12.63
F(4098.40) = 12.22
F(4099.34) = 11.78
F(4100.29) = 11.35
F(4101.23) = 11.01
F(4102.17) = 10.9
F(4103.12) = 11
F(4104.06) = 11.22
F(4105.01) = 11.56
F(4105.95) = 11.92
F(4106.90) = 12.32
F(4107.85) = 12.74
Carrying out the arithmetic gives 1.88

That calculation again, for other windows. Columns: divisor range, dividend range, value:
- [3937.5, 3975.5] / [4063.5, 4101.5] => 1.97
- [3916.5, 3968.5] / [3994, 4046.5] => 1.93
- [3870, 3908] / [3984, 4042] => 1.70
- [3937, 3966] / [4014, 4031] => 1.82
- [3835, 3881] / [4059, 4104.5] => 2.18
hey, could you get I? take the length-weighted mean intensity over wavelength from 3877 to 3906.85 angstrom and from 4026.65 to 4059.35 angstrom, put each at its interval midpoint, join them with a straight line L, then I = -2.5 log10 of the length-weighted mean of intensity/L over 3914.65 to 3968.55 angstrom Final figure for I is 0.337 mag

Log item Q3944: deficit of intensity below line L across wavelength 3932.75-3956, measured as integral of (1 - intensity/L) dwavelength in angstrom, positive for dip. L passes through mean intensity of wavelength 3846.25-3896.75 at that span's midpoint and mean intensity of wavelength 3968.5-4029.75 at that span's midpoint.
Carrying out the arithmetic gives 6.2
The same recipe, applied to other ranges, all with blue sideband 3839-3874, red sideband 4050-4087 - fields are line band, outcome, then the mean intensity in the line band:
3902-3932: 0.5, 8.06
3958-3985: 7.4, 7.12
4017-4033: -2.3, 12.9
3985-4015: -4.5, 12.2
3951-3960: 0.3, 9.02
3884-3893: -0.3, 7.71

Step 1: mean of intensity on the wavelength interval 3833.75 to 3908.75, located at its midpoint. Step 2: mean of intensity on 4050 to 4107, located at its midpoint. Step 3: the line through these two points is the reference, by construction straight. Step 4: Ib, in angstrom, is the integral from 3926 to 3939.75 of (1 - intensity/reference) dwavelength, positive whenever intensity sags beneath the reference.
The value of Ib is 6.9 angstrom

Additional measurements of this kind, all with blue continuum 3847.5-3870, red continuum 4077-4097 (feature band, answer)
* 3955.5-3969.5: 5.3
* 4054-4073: 1.9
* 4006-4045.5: -2.8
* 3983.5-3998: -1.3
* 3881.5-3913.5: -2.2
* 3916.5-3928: 0.9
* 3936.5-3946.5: 3.3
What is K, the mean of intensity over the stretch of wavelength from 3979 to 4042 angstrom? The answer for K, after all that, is 12.2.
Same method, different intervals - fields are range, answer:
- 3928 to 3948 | 5.33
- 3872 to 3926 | 8.21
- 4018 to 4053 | 12.6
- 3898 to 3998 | 8.07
